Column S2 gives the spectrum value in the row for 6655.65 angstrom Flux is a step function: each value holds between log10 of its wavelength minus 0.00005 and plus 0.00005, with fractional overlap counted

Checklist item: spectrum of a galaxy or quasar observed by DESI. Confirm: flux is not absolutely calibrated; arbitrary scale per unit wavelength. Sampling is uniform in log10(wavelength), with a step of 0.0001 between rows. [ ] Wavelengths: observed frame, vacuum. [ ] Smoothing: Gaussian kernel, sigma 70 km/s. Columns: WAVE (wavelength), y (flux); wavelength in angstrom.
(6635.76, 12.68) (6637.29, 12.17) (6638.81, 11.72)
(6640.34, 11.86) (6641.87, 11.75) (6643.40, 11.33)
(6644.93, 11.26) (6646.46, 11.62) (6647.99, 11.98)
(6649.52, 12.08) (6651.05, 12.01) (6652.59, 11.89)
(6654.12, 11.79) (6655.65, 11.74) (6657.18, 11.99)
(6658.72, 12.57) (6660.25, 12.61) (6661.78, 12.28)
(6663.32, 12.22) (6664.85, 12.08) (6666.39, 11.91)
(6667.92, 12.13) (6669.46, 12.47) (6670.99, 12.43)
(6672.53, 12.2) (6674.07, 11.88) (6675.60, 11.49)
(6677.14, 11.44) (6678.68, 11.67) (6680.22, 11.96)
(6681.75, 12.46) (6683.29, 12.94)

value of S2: 11.74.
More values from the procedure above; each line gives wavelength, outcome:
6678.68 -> 11.67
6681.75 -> 12.46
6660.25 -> 12.61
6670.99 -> 12.43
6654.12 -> 11.79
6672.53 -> 12.2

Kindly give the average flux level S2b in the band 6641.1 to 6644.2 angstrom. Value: 11.5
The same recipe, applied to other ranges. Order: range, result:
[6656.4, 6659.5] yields 12.3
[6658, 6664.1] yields 12.4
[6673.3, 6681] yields 11.7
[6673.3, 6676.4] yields 11.7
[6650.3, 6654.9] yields 11.9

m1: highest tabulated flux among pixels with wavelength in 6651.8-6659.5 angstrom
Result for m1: 12.57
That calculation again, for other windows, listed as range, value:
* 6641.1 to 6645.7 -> 11.75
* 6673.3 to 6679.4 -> 11.88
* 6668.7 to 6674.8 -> 12.47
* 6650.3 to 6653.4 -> 12.01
